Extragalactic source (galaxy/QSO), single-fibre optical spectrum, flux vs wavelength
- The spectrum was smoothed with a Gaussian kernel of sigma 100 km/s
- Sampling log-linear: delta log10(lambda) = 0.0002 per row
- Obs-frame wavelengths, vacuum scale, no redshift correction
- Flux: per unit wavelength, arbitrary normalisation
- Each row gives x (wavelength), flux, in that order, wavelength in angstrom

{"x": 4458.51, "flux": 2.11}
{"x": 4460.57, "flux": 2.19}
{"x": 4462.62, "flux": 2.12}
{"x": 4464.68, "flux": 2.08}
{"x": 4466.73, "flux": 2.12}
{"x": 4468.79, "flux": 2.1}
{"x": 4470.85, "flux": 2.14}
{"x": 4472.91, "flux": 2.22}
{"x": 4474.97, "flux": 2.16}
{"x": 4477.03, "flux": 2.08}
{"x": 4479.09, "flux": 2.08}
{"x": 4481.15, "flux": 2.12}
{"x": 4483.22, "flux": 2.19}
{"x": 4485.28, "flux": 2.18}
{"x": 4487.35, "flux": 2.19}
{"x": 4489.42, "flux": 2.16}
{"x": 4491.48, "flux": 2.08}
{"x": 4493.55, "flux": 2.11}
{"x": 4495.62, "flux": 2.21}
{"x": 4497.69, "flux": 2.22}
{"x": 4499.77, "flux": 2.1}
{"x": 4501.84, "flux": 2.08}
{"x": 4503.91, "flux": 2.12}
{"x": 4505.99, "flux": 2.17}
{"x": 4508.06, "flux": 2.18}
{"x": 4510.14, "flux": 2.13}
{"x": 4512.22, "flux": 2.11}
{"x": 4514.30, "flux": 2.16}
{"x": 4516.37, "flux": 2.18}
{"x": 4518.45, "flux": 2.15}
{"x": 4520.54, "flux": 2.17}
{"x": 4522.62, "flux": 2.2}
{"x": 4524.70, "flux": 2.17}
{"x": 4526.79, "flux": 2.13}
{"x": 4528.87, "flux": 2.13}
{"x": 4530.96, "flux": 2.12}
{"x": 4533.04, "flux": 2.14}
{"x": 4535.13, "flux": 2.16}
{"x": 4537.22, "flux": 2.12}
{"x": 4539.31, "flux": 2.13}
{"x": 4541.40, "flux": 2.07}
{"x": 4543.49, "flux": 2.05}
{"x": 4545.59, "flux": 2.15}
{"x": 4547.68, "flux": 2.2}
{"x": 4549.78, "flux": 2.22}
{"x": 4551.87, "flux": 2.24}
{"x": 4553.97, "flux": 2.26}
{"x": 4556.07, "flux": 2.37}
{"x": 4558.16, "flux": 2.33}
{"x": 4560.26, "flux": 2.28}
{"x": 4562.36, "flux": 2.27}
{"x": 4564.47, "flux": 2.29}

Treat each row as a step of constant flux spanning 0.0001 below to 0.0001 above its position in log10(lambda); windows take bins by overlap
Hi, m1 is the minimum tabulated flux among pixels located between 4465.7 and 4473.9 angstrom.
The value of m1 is 2.1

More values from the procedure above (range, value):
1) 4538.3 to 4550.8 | 2.05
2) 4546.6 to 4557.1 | 2.2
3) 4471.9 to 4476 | 2.16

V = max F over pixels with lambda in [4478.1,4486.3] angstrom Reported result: 2.19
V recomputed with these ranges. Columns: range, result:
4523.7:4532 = 2.17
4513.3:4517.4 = 2.18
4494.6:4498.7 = 2.22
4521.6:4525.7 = 2.2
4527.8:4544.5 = 2.16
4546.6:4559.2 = 2.37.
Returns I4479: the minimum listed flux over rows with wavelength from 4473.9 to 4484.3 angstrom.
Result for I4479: 2.08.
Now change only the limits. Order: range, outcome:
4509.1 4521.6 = 2.11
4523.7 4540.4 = 2.12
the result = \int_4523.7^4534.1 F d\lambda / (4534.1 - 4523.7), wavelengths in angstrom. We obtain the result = 2.14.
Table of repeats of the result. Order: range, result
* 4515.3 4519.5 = 2.17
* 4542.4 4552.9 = 2.17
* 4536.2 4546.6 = 2.1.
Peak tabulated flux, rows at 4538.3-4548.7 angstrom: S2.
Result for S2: 2.2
